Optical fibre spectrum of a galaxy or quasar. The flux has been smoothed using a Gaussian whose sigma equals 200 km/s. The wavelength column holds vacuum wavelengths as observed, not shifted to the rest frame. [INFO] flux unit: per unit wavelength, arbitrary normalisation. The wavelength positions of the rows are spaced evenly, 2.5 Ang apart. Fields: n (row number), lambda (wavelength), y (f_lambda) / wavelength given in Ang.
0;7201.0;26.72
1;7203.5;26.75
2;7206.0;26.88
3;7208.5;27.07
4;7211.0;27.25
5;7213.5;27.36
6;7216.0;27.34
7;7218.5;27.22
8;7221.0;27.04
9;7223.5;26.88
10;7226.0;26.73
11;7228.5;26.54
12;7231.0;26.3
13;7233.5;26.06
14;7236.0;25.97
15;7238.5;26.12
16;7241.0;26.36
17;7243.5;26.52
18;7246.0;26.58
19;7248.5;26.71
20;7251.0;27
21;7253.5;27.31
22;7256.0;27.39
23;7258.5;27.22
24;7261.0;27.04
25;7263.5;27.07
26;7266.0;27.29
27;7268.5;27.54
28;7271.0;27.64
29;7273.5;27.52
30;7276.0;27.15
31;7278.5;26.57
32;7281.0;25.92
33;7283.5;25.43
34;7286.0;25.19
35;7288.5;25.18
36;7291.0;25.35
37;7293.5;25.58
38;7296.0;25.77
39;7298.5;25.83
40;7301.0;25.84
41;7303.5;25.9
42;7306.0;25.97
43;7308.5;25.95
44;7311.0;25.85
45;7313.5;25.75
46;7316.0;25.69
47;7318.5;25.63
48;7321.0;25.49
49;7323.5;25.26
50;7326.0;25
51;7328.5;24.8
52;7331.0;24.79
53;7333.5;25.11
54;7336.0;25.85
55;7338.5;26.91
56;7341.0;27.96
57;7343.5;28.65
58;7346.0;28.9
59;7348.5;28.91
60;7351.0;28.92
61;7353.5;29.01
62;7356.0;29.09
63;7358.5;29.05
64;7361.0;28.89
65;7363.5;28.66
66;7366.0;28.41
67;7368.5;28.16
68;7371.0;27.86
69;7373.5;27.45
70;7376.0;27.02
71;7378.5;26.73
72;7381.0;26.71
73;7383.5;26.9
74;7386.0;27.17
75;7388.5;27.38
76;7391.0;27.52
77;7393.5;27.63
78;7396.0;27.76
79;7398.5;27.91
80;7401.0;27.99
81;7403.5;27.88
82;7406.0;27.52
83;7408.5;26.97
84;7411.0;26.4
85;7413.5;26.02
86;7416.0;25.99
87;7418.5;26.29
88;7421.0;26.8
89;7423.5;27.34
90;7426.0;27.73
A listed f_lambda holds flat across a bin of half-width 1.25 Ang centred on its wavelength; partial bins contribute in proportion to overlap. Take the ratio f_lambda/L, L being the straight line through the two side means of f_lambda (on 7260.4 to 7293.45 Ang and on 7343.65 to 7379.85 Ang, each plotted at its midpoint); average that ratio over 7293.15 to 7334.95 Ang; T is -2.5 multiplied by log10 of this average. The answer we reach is 0.07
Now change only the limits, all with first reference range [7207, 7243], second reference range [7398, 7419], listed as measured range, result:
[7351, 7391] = -0.04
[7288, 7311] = 0.05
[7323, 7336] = 0.08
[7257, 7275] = -0.02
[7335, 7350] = -0.04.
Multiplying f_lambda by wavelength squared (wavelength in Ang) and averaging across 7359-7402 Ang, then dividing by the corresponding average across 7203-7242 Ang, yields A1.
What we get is 1.1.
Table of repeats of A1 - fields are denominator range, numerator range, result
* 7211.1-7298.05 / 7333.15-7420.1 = 1.07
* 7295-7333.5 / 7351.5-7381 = 1.12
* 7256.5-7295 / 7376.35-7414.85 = 1.06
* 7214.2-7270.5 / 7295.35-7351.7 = 1.00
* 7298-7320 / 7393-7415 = 1.09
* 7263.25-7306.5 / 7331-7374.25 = 1.09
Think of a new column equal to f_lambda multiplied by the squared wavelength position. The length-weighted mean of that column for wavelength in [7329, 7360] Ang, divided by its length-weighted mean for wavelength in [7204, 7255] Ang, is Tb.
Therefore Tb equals 1.07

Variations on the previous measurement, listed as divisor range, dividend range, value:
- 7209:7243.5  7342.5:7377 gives 1.11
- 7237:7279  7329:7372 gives 1.06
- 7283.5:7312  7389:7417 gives 1.09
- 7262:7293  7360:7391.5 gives 1.07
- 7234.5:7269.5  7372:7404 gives 1.06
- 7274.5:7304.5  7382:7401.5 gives 1.10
